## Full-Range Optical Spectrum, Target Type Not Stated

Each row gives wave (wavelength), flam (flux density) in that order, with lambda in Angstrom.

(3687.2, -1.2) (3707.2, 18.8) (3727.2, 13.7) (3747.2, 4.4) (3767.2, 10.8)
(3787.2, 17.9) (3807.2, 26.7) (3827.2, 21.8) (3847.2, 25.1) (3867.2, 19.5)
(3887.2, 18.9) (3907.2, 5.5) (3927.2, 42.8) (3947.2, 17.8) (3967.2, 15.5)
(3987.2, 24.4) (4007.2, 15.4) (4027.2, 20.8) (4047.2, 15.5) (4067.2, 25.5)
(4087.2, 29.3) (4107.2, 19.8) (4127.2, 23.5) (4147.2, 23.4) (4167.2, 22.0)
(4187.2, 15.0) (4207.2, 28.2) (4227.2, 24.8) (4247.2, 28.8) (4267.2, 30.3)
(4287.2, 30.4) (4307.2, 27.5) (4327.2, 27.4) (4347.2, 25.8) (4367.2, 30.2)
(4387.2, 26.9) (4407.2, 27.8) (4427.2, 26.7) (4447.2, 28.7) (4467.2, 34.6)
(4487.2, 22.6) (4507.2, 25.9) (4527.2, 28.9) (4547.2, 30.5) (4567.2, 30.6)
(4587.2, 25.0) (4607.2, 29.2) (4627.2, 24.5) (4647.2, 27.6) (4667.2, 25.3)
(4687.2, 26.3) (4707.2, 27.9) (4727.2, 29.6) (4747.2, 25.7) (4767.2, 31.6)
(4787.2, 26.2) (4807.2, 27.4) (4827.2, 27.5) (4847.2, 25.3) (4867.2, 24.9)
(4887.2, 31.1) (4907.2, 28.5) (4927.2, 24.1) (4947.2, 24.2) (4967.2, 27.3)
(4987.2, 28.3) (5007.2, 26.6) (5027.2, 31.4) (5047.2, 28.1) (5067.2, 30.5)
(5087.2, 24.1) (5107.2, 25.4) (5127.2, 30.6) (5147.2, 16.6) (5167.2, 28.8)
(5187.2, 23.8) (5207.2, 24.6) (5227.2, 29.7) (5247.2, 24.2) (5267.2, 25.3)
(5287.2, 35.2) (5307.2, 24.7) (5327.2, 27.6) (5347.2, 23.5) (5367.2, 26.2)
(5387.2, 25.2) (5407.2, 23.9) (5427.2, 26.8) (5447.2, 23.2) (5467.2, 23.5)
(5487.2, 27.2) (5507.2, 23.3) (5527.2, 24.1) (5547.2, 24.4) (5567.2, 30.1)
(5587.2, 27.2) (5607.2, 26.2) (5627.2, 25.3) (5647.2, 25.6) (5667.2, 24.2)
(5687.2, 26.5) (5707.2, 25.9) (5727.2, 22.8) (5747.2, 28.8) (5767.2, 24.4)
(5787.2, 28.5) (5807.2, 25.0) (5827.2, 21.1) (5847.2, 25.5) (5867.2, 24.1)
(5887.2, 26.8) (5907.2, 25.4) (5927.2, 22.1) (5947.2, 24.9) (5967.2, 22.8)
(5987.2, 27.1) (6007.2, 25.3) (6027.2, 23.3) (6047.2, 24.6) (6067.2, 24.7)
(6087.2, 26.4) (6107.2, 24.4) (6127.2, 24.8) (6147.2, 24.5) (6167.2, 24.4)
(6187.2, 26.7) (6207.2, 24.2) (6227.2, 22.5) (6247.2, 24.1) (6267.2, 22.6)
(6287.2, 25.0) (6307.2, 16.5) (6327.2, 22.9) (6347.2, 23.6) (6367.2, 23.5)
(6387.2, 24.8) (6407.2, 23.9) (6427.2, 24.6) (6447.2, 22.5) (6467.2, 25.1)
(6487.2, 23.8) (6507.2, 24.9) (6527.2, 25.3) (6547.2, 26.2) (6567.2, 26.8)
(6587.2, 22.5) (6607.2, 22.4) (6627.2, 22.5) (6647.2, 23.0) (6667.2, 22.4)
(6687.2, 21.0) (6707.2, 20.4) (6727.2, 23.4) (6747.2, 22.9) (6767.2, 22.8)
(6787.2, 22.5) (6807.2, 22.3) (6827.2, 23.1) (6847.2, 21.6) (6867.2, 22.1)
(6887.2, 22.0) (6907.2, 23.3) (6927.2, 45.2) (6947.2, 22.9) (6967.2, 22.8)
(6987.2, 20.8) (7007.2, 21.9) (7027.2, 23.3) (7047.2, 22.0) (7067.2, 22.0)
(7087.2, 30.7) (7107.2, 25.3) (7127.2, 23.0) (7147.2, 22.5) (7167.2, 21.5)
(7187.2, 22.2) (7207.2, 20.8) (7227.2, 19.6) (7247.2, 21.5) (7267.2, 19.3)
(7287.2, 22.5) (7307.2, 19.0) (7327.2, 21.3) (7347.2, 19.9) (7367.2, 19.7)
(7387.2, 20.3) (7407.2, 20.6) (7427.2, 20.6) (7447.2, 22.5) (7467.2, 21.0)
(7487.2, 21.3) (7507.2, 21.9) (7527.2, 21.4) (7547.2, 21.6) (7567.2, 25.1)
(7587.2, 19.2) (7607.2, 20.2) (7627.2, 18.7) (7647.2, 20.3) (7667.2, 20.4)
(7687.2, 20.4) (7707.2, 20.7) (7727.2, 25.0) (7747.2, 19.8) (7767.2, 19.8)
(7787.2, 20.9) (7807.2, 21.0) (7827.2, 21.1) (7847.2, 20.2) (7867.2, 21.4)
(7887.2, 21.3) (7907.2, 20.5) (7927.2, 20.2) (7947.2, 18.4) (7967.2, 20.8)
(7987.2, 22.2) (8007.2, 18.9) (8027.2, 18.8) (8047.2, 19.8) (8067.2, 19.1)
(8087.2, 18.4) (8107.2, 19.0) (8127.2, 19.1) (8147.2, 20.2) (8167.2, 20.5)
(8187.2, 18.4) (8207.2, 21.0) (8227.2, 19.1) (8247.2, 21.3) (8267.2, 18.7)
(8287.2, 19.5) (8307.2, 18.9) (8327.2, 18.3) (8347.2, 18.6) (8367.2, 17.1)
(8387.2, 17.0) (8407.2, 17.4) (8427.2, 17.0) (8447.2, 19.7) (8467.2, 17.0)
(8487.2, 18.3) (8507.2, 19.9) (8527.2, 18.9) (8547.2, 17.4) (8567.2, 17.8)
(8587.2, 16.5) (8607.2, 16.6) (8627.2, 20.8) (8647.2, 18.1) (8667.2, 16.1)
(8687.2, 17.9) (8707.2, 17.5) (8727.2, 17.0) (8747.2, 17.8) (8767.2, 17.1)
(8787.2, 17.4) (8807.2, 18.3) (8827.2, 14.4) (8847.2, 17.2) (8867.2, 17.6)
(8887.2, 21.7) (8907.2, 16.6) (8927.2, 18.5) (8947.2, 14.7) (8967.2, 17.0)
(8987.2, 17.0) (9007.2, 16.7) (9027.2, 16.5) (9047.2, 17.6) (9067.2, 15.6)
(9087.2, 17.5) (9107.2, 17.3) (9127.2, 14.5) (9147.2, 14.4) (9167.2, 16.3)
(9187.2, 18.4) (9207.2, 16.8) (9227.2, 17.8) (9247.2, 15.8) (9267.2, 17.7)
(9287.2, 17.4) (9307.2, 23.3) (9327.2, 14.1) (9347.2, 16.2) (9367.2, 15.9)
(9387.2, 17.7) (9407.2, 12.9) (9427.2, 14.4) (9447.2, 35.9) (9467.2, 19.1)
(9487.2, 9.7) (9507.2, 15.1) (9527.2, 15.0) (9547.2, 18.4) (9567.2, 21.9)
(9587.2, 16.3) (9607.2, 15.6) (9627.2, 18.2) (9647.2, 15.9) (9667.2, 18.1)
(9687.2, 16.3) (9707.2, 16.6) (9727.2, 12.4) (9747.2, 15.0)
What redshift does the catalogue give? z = 0.05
